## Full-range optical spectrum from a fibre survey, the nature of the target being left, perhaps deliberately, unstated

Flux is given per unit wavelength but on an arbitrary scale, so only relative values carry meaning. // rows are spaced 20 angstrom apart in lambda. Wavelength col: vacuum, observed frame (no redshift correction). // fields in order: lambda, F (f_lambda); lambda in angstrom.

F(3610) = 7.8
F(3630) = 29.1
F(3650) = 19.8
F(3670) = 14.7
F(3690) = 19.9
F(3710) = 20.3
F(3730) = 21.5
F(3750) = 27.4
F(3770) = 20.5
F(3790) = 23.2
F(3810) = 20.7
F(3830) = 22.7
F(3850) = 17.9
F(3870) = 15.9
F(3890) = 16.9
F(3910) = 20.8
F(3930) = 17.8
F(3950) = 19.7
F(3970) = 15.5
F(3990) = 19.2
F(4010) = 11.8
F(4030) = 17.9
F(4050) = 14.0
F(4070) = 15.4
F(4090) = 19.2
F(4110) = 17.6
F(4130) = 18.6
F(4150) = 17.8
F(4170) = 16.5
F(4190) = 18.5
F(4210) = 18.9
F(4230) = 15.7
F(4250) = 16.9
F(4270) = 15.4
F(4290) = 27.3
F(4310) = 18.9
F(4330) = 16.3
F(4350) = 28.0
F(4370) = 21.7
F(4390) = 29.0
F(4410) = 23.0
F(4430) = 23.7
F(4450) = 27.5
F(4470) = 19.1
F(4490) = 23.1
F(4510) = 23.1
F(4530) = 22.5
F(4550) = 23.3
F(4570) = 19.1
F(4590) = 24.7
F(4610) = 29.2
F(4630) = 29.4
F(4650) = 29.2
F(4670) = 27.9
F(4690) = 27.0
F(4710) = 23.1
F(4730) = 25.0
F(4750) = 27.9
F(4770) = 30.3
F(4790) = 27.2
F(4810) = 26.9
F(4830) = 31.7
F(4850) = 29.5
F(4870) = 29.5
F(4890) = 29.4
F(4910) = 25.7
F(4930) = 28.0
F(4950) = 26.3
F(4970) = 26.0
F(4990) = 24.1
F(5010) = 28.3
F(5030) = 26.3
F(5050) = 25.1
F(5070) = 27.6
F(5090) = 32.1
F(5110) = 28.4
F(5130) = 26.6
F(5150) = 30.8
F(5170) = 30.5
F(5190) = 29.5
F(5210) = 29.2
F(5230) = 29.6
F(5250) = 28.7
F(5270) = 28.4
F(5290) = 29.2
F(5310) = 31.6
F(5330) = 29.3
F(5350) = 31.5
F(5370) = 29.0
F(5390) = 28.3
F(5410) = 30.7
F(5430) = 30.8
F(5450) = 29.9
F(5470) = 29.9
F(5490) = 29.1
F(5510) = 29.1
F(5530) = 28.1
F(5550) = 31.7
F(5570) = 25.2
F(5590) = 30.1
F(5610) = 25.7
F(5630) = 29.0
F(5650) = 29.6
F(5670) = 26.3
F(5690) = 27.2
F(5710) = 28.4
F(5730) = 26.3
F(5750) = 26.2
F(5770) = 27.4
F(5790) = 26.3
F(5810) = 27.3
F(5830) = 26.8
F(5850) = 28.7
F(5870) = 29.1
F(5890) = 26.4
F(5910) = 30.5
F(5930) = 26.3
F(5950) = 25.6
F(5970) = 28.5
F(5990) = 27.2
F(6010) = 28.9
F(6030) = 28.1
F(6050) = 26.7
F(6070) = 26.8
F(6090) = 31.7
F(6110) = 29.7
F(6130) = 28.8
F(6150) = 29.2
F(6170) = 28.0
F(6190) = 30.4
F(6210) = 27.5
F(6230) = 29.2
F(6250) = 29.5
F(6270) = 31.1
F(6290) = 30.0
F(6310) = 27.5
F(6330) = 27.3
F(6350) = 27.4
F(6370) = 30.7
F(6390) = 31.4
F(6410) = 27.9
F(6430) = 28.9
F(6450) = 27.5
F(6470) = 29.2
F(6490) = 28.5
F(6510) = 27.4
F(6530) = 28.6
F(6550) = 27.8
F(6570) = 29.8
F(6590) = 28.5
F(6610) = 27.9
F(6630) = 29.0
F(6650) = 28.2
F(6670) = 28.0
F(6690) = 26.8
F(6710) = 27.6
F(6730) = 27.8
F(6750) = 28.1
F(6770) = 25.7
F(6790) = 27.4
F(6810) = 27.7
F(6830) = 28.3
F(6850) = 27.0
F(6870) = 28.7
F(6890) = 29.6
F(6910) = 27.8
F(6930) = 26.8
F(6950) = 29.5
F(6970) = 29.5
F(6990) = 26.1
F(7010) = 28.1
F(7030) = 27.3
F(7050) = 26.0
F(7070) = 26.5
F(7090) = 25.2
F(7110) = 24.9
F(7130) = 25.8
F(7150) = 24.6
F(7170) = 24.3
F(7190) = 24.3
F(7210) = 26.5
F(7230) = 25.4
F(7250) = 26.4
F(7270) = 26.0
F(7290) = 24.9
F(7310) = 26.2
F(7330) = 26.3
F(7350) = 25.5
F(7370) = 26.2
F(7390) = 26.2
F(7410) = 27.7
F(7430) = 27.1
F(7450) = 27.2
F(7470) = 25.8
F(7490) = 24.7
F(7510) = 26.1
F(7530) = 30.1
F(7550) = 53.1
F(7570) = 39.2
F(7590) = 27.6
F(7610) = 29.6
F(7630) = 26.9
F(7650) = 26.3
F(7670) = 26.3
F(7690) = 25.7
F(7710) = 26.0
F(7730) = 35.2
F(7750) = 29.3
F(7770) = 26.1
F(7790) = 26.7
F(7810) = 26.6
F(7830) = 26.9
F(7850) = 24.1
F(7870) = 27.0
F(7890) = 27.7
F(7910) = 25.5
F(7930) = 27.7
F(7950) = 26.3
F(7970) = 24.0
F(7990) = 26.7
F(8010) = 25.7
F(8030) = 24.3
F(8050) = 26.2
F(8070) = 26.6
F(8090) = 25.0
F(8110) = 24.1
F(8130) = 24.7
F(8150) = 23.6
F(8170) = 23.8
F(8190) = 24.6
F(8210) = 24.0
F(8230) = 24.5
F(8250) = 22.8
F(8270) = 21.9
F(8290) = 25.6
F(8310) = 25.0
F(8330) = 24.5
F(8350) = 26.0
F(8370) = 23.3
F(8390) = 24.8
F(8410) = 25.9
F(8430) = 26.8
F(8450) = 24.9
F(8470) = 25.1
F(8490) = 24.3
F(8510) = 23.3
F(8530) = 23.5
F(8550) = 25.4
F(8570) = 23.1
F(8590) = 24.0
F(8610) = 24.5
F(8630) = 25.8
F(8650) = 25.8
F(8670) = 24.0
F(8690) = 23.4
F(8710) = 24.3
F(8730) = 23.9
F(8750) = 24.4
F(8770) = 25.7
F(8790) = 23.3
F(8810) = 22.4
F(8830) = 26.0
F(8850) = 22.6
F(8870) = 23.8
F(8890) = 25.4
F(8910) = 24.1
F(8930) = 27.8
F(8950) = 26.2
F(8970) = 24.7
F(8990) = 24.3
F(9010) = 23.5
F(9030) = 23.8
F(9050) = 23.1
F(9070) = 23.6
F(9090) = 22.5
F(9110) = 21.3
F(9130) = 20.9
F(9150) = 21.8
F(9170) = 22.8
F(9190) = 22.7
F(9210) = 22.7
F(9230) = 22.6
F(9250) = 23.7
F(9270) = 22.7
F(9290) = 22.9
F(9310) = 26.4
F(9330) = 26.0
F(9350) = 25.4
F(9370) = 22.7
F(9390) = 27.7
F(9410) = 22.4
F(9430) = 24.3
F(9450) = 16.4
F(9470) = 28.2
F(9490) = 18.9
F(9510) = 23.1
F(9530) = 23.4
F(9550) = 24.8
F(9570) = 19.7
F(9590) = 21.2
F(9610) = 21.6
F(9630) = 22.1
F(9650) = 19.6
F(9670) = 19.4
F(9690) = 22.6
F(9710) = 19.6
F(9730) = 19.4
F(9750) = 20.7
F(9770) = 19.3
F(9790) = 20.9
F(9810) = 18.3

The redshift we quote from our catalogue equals 0.15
